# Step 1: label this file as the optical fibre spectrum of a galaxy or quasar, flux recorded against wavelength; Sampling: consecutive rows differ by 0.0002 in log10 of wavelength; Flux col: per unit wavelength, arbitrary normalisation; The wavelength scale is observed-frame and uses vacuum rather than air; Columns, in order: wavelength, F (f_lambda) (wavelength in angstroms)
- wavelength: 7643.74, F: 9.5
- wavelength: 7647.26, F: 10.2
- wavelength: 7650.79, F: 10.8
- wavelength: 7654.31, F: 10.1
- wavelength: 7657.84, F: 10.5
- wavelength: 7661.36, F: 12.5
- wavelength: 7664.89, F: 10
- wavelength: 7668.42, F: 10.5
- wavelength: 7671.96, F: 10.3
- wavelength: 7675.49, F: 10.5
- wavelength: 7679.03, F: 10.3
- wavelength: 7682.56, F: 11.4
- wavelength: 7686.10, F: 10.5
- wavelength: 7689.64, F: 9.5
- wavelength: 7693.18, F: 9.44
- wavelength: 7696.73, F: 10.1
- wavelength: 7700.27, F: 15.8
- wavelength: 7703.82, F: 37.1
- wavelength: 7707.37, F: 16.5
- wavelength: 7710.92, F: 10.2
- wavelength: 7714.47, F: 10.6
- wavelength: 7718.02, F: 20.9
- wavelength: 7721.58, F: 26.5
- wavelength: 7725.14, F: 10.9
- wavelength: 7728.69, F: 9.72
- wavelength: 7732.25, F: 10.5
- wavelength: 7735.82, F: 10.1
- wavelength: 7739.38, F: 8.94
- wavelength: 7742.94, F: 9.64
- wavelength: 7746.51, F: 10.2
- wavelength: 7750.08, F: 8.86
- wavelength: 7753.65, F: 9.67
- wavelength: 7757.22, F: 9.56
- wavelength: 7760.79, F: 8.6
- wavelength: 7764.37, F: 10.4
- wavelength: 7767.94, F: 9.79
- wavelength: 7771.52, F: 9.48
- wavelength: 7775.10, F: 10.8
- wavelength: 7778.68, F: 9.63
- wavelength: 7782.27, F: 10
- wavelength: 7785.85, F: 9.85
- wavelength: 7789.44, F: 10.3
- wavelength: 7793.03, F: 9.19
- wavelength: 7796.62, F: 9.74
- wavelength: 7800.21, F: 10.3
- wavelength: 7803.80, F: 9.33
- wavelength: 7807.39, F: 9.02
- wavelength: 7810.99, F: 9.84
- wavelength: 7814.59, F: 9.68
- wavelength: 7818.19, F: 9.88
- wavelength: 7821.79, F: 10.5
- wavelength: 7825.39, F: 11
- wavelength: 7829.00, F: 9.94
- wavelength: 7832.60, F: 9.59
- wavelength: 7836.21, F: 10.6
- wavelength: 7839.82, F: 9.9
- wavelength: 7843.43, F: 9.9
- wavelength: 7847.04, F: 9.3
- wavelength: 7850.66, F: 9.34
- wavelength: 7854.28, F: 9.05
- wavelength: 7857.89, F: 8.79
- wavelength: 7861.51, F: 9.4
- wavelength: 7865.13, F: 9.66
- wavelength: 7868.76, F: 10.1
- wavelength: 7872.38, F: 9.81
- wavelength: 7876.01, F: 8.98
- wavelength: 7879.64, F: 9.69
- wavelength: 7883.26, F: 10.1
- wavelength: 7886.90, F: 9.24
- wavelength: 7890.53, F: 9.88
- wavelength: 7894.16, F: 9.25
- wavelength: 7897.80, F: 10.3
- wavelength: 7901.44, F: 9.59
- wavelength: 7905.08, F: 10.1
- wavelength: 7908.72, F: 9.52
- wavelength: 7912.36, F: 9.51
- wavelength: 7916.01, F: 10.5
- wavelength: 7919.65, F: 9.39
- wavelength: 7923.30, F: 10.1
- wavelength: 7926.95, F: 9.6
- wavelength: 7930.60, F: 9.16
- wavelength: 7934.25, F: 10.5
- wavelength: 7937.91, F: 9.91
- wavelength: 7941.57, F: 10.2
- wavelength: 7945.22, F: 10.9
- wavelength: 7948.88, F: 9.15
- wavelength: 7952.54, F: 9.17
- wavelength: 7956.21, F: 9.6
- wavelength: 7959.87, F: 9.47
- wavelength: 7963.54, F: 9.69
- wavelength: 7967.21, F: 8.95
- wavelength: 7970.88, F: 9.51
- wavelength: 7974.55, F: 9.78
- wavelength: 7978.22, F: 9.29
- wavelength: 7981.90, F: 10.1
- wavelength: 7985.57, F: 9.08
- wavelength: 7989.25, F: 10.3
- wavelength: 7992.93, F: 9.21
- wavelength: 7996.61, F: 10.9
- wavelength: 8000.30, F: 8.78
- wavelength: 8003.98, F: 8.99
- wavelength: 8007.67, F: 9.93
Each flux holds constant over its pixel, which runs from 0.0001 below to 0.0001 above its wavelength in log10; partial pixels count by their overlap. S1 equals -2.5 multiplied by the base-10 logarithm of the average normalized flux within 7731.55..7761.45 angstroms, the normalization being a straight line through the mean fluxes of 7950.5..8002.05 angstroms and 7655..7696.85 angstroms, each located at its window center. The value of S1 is 0.08 mag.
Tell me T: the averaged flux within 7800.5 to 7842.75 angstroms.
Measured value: 9.95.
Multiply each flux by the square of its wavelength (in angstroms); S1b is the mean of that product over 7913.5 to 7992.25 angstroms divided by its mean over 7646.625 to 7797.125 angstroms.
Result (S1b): 0.9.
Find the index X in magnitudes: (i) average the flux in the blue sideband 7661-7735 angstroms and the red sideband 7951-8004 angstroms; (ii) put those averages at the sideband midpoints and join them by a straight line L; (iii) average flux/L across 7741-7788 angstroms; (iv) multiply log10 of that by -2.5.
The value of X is 0.28 mag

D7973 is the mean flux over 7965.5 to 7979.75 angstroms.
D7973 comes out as 9.39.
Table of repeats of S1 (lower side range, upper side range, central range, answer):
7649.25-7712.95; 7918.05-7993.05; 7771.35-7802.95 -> 0.16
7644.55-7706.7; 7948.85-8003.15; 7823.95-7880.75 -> 0.11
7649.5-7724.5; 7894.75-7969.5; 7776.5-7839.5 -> 0.18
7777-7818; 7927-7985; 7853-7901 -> 0.02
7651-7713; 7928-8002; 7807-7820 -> 0.16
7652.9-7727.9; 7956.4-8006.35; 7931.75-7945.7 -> -0.02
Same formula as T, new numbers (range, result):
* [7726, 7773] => 9.68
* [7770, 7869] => 9.78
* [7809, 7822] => 9.89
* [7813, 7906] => 9.75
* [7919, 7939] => 9.79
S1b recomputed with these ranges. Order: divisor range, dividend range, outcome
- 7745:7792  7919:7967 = 1.04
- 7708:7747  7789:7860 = 0.78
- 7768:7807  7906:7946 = 1.05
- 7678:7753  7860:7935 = 0.77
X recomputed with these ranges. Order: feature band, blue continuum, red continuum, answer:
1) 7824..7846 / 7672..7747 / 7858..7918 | 0.07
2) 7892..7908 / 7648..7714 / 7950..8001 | 0.06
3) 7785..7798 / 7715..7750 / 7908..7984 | 0.22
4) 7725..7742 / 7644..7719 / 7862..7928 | 0.20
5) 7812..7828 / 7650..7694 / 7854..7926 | -0.03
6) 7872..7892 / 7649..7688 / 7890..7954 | 0.04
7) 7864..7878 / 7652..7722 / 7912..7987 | 0.13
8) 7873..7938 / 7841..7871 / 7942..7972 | -0.02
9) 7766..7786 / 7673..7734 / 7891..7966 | 0.27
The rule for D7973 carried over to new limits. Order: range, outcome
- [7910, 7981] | 9.71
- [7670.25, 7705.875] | 13.5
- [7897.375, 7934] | 9.79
